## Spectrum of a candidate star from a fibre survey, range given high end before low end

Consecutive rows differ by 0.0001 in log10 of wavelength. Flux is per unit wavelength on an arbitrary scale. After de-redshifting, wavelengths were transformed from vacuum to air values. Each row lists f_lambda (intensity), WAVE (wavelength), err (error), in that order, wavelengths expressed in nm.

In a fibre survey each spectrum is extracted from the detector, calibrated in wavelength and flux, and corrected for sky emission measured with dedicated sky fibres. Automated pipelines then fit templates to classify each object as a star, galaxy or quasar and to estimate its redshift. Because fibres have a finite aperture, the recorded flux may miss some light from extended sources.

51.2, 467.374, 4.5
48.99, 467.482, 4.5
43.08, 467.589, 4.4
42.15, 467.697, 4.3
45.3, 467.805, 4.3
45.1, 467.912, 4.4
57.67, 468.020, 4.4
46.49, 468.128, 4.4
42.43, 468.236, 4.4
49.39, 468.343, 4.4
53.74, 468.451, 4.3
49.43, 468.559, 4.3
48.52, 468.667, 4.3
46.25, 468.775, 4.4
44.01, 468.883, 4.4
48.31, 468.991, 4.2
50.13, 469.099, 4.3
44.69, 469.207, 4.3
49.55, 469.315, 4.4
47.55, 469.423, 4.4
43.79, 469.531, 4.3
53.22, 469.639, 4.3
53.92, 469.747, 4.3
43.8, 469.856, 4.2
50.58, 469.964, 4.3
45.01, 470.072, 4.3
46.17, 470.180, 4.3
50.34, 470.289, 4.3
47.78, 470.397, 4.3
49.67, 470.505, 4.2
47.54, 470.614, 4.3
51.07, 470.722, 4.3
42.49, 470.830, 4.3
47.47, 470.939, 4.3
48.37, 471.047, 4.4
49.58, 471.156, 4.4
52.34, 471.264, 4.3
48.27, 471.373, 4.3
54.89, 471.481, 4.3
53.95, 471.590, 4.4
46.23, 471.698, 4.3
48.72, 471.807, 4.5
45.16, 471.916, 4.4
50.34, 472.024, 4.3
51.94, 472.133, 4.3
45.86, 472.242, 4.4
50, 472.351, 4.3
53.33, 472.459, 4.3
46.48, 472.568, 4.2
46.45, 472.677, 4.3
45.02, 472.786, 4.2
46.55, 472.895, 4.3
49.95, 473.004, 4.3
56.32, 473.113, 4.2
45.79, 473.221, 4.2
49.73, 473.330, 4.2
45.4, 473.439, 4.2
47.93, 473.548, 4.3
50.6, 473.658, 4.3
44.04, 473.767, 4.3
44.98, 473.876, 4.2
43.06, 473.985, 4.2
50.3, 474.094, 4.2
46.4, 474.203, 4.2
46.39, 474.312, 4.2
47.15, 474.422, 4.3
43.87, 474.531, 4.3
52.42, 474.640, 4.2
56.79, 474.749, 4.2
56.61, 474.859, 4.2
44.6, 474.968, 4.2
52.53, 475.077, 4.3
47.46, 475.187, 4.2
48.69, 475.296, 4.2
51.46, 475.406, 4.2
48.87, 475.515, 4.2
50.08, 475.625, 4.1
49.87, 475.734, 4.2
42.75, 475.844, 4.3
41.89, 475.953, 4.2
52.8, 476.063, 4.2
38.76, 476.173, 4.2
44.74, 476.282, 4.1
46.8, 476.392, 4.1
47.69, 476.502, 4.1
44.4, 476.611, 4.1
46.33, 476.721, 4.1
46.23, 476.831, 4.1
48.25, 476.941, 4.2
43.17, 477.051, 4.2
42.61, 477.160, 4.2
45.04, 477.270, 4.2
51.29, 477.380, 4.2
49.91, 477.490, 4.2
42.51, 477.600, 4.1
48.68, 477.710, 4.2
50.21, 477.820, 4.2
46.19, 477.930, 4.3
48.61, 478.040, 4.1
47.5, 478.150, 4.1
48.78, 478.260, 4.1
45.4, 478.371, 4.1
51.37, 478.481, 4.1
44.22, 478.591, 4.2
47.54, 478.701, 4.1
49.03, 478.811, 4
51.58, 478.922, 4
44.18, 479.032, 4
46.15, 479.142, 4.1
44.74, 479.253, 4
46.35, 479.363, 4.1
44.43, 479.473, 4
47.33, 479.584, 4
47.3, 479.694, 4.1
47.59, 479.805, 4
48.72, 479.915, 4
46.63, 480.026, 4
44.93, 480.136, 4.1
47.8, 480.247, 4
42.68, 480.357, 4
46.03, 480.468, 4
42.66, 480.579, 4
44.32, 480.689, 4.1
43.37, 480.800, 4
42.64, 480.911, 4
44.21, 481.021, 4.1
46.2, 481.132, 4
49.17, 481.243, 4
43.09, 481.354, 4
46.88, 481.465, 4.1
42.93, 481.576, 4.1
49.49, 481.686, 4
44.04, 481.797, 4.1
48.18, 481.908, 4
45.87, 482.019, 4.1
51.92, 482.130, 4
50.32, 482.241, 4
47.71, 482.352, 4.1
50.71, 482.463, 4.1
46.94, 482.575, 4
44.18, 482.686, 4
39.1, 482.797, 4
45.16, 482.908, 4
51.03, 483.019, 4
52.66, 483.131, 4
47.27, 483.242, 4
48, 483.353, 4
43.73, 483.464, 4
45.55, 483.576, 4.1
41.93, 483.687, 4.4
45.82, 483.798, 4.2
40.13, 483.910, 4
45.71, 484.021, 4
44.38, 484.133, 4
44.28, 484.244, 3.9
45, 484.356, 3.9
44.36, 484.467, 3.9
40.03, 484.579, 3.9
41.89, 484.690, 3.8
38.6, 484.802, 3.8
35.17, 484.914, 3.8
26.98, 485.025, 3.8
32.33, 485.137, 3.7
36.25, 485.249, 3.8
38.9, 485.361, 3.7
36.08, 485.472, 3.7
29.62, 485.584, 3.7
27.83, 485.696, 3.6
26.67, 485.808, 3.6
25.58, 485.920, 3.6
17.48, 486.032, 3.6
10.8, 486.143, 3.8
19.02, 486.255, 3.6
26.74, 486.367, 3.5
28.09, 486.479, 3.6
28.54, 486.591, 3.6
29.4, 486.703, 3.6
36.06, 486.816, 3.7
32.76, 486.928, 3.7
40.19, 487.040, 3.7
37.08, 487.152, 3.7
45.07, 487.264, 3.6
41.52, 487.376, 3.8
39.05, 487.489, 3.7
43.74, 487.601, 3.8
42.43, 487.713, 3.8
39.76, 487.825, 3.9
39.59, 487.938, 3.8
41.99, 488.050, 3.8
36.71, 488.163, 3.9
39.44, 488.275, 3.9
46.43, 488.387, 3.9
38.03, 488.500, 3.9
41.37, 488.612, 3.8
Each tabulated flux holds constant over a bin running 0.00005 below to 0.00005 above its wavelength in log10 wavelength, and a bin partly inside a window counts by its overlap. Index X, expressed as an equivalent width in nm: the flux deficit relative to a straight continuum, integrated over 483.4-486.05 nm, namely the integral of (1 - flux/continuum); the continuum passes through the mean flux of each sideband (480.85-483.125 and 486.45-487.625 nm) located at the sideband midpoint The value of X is 0.241 nm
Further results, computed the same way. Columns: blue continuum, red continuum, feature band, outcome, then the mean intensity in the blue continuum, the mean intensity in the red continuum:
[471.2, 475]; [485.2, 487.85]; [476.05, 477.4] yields -0.04 nm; 48.8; 32.4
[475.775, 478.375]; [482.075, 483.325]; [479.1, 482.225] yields 0.09 nm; 46.3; 47.9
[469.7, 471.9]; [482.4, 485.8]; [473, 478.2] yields -0.17 nm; 48.8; 41.4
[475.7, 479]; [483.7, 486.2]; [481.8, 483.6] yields -0.40 nm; 46.8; 35.3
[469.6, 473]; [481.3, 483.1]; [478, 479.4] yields 0.00 nm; 48.8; 46.8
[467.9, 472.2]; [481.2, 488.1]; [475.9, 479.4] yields -0.22 nm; 48.7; 39.7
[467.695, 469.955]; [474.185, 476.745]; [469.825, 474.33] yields -0.03 nm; 48.1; 47.9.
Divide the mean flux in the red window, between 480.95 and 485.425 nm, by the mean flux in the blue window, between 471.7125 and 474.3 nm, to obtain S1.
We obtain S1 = 0.9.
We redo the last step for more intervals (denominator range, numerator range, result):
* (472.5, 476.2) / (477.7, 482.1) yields 0.97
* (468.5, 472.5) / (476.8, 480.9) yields 0.96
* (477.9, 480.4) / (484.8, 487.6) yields 0.67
